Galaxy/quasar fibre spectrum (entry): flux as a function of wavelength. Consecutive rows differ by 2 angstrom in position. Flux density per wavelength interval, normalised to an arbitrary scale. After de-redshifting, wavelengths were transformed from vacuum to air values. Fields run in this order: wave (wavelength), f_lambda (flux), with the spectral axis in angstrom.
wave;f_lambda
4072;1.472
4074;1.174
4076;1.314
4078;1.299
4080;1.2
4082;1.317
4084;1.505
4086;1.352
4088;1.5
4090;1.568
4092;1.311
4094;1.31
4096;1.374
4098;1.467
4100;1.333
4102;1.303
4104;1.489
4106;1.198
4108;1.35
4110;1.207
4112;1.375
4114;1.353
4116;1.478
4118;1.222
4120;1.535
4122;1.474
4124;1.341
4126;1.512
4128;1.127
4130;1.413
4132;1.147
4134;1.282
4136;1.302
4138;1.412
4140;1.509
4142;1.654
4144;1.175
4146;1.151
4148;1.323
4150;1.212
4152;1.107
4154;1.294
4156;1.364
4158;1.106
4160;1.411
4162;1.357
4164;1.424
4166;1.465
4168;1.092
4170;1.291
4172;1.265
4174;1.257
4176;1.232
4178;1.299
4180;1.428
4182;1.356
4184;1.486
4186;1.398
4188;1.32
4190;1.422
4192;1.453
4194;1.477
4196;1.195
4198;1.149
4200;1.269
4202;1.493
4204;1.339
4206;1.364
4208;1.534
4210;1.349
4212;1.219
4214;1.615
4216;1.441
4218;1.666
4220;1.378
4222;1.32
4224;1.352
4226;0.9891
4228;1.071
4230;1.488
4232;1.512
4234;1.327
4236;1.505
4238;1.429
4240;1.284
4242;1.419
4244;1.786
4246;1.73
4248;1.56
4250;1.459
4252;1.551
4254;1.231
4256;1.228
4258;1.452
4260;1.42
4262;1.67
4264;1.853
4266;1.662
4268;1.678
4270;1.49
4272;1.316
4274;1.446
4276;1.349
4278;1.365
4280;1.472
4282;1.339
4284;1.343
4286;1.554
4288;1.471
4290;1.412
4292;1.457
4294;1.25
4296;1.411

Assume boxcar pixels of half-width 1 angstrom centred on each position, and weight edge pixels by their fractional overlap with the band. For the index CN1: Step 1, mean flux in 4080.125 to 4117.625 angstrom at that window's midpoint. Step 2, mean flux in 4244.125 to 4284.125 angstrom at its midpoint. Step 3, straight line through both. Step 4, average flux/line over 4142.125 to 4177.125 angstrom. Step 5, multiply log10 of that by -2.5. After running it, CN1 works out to 0.112 mag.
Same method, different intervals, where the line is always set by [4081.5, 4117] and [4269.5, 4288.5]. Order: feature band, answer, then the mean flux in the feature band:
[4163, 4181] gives 0.07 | 1.31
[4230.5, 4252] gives -0.07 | 1.5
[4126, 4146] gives 0.04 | 1.34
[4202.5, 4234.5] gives 0.02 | 1.38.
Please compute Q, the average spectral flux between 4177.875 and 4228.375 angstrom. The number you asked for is 1.37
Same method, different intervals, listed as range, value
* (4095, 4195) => 1.34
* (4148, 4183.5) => 1.3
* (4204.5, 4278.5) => 1.45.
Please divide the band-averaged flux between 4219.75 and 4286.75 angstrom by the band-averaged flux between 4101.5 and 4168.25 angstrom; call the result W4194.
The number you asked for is 1.1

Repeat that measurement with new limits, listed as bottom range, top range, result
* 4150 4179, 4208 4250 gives 1.11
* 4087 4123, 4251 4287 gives 1.06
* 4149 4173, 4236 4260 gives 1.14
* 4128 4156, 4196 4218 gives 1.06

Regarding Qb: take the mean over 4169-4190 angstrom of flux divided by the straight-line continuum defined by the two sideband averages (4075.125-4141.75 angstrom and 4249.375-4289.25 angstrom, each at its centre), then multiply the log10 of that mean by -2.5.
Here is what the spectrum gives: 0.06 mag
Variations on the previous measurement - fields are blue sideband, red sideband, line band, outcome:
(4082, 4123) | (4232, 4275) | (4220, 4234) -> 0.14 mag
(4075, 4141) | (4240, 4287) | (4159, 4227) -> 0.06 mag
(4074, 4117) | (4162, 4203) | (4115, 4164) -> 0.01 mag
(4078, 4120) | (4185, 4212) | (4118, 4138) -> 0.01 mag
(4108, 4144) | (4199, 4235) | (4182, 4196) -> -0.03 mag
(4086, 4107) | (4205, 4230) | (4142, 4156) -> 0.10 mag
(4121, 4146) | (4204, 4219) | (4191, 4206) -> 0.07 mag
